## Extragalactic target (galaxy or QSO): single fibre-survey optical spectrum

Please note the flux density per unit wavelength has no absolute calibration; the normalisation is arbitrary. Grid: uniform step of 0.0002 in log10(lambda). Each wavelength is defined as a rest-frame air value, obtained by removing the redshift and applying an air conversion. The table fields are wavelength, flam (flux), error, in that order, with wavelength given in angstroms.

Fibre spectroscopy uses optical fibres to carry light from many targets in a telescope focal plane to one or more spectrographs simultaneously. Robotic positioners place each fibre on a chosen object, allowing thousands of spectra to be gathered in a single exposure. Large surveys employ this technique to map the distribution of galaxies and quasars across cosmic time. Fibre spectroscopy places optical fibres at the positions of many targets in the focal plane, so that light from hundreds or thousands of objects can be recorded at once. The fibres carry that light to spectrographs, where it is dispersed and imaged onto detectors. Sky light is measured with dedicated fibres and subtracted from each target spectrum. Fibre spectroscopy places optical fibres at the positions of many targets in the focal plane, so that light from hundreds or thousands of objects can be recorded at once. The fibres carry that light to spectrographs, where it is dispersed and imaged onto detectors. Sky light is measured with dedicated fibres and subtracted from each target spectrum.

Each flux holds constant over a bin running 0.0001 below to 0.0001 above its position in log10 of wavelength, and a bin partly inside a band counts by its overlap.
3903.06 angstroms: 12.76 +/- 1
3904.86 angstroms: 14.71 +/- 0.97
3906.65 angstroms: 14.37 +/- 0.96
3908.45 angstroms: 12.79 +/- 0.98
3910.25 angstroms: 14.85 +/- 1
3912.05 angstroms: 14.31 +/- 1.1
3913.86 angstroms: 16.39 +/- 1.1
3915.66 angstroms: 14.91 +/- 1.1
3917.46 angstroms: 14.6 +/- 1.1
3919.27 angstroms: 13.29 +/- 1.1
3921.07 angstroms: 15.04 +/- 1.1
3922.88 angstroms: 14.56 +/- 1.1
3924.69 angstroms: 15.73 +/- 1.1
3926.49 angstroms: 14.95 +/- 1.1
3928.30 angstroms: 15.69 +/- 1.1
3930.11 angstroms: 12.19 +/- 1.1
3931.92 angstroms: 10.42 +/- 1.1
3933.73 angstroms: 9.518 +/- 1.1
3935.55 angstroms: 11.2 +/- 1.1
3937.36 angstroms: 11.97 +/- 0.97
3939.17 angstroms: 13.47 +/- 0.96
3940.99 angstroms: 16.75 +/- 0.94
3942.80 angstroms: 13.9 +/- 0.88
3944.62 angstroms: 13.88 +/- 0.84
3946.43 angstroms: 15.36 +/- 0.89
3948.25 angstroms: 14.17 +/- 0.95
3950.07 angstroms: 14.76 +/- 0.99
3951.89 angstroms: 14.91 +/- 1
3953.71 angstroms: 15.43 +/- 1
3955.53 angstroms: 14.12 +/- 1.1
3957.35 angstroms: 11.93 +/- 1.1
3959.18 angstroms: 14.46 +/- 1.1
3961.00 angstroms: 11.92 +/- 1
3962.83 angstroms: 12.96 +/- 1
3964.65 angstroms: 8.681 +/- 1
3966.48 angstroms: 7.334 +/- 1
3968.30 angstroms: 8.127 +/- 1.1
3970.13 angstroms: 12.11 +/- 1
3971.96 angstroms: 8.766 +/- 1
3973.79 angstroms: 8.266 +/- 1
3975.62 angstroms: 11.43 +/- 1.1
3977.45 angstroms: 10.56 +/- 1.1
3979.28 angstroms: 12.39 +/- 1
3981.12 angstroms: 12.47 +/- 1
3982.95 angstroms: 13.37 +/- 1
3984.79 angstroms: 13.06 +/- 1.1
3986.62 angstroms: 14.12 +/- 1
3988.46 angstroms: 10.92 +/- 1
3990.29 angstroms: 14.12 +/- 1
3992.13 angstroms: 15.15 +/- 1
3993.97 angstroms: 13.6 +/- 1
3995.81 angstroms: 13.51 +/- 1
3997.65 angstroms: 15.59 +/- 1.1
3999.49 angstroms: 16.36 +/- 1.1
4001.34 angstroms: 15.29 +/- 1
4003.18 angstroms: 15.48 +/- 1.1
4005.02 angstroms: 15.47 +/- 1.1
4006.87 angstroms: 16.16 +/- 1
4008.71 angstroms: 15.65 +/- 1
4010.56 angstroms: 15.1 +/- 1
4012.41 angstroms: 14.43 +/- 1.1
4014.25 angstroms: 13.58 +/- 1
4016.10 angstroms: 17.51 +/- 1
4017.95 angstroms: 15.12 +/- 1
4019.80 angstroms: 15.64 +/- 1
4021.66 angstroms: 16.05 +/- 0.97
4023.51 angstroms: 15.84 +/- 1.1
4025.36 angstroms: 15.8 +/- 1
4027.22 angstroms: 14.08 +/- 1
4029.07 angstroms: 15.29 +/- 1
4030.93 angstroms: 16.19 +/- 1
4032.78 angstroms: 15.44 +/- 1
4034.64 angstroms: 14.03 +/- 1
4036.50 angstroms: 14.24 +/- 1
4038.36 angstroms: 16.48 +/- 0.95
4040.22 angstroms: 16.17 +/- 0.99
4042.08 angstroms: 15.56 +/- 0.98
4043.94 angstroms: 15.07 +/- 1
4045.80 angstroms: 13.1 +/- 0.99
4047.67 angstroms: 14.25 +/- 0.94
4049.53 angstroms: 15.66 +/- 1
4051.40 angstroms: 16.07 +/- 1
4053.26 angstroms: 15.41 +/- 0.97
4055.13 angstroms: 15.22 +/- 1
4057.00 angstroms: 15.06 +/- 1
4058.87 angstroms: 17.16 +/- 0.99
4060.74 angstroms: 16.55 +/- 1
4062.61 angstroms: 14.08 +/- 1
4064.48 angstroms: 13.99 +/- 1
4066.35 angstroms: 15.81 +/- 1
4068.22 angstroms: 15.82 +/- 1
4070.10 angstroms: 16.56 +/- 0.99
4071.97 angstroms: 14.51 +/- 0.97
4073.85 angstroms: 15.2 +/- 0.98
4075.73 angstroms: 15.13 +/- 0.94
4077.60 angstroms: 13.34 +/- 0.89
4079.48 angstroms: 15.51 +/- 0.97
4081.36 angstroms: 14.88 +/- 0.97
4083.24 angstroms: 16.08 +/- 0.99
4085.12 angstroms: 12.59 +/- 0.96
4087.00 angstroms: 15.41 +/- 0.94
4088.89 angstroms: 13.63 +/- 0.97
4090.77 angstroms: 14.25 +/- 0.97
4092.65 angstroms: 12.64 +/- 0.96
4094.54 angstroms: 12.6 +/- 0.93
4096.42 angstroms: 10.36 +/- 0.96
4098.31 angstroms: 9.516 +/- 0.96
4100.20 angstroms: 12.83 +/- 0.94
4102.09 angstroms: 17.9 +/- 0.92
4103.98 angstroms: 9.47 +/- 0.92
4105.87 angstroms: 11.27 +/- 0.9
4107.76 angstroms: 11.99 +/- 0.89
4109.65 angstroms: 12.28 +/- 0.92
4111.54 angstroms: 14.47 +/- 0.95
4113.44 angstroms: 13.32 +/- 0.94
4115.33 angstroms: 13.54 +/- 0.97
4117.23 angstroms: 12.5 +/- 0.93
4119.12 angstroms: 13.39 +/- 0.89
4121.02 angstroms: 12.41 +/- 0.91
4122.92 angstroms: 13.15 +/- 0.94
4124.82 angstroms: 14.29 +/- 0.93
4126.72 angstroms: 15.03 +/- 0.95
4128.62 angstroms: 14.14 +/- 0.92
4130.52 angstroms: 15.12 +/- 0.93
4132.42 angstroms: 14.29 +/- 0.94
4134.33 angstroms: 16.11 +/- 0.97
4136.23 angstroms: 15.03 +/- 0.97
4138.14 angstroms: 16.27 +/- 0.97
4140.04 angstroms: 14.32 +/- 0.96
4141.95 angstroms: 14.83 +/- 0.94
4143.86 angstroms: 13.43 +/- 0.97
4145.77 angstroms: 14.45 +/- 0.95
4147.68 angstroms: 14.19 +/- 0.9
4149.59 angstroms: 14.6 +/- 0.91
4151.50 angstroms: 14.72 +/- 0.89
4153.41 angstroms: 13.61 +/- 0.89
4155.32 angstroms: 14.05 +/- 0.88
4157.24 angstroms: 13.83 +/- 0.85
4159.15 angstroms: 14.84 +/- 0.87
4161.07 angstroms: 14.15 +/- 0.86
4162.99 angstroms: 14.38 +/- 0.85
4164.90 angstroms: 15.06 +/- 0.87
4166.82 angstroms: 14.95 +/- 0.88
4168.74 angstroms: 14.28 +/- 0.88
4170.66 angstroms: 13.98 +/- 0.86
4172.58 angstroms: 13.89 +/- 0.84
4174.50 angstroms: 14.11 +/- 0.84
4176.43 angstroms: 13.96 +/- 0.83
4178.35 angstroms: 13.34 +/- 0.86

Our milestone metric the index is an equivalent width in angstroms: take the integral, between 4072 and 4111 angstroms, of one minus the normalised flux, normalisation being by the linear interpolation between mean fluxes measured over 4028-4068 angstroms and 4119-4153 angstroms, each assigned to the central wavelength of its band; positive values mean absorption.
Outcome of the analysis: 3.9 angstroms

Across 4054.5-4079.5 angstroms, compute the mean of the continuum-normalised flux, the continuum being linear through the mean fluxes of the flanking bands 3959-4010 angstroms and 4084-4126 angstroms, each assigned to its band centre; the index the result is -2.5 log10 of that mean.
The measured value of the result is -0.19 mag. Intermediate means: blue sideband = 12.8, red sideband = 12.9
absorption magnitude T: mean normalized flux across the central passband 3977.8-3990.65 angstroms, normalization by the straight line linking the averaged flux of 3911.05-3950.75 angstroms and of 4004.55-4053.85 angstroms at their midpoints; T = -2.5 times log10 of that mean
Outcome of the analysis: 0.15 mag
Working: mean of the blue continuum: 14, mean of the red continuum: 15.3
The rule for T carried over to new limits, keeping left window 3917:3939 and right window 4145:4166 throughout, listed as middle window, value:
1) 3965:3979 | 0.365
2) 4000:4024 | -0.137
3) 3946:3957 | -0.098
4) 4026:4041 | -0.111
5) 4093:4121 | 0.130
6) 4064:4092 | -0.065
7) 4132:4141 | -0.073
